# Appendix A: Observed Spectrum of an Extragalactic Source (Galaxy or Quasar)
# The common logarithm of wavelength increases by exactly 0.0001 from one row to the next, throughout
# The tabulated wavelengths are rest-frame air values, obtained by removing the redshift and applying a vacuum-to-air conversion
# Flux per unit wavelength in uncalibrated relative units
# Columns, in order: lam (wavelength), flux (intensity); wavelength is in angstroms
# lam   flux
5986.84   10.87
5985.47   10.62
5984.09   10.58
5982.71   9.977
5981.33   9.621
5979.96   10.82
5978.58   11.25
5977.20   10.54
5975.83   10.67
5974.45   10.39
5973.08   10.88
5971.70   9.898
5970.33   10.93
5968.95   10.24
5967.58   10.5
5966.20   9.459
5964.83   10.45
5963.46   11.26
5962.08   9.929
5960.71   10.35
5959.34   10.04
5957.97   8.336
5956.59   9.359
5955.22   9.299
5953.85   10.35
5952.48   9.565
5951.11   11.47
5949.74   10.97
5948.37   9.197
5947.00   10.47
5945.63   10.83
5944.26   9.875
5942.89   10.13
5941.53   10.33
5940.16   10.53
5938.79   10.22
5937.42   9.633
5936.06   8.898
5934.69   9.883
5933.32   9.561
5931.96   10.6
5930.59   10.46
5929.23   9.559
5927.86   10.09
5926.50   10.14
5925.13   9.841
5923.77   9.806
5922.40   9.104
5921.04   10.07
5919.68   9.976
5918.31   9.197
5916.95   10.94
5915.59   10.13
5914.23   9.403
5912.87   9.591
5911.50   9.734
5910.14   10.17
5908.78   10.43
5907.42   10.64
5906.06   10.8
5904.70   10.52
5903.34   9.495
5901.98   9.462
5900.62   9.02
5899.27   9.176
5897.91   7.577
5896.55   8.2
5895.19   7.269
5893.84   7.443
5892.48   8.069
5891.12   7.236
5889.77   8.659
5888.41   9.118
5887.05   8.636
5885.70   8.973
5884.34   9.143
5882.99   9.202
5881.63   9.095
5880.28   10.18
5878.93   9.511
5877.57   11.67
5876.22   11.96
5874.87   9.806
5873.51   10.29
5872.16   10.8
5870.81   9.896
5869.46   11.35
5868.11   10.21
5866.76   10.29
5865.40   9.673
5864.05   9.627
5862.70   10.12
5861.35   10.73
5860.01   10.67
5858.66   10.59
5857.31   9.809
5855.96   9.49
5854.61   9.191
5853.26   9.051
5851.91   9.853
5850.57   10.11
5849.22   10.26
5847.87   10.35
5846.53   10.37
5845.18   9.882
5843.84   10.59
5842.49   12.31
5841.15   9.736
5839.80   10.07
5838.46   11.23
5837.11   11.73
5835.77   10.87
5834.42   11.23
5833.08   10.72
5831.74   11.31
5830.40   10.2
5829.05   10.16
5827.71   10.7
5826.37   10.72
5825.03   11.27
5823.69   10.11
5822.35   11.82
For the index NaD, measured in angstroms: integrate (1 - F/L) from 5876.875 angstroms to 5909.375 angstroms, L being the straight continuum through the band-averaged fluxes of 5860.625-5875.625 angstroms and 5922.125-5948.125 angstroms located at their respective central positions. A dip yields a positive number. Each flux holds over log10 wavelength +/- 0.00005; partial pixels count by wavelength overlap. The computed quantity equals 3.3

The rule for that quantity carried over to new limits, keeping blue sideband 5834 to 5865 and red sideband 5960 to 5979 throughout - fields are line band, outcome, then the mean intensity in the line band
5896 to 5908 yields 1.1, 9.44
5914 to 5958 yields 1.9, 9.98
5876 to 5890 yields 1.0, 9.6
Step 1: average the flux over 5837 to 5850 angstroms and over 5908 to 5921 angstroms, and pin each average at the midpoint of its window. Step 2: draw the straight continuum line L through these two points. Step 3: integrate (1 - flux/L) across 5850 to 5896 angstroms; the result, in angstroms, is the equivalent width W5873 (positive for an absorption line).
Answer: 3.1 angstroms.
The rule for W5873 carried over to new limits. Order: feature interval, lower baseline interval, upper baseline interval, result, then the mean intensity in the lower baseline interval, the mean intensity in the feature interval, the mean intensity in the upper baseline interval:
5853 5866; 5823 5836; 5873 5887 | 0.4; 10.7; 9.93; 9.92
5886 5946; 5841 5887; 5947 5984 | 3.7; 10.1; 9.55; 10.2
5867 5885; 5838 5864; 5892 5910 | -1.1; 10.2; 10.2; 9.13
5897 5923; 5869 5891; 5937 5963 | 0.4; 9.81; 9.75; 10.1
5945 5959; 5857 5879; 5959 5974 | 0.5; 10.4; 9.98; 10.4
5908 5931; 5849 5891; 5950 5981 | 0.4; 9.89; 9.92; 10.3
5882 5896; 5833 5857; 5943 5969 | 2.6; 10.4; 8.39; 10.1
